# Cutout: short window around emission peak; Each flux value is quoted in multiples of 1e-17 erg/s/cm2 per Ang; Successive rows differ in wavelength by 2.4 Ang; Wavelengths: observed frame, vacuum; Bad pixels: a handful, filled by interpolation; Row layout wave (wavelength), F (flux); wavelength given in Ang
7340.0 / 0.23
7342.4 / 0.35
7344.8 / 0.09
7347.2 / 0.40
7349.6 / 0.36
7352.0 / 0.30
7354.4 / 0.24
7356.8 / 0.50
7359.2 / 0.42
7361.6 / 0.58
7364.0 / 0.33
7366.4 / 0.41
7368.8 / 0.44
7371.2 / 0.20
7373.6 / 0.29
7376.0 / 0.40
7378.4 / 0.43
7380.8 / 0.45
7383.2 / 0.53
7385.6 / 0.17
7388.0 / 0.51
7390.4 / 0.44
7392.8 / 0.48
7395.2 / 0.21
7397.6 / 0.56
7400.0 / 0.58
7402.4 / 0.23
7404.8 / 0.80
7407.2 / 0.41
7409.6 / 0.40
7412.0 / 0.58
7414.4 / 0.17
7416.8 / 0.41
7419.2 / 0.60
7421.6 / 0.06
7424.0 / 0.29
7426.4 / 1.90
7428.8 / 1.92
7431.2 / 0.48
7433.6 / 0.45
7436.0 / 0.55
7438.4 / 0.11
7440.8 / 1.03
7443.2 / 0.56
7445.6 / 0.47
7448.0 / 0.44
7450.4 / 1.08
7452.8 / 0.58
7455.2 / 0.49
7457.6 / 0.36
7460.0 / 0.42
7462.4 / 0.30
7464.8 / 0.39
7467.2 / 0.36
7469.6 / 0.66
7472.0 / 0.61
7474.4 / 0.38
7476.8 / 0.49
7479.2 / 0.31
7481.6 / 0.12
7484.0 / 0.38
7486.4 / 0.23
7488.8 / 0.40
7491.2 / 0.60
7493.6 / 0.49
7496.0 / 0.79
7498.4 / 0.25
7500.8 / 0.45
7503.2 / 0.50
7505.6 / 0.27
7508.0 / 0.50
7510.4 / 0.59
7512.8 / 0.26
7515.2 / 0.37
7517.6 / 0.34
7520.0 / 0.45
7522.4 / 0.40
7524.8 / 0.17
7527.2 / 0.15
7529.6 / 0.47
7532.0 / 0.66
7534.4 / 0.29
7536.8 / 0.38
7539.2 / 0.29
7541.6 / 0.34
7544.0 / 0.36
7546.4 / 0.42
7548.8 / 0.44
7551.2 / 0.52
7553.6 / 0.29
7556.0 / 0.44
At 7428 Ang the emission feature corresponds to Halpha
